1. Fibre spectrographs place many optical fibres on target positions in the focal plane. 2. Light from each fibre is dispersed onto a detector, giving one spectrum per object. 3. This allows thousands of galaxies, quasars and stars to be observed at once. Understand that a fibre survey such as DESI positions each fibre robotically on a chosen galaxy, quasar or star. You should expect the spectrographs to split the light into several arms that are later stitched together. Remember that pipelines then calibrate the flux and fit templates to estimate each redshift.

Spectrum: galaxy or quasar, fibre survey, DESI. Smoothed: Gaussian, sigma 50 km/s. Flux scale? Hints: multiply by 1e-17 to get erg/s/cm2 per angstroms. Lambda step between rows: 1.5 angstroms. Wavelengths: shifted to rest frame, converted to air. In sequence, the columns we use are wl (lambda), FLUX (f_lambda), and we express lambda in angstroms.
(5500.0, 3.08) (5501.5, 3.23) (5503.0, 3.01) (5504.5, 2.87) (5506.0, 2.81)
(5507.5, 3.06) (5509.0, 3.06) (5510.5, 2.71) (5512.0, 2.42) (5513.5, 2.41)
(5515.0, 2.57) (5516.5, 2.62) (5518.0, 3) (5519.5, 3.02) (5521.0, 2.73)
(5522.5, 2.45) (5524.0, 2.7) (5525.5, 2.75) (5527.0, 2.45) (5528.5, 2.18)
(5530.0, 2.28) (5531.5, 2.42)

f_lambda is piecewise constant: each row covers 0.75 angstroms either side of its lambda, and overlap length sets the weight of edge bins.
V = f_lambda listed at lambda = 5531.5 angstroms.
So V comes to 2.42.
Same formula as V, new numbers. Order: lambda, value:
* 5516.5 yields 2.62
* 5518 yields 3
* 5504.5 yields 2.87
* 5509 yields 3.06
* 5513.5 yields 2.41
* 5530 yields 2.28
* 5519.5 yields 3.02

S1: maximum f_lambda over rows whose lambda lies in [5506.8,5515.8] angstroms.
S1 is 3.06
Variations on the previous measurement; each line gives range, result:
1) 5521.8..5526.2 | 2.75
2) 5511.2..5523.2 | 3.02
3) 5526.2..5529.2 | 2.45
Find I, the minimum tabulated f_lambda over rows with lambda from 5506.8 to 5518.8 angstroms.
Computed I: 2.41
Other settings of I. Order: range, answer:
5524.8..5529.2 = 2.18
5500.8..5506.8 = 2.81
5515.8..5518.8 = 2.62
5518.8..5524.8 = 2.45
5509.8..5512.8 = 2.42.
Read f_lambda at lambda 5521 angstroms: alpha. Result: 2.73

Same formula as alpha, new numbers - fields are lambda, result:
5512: 2.42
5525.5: 2.75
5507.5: 3.06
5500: 3.08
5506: 2.81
